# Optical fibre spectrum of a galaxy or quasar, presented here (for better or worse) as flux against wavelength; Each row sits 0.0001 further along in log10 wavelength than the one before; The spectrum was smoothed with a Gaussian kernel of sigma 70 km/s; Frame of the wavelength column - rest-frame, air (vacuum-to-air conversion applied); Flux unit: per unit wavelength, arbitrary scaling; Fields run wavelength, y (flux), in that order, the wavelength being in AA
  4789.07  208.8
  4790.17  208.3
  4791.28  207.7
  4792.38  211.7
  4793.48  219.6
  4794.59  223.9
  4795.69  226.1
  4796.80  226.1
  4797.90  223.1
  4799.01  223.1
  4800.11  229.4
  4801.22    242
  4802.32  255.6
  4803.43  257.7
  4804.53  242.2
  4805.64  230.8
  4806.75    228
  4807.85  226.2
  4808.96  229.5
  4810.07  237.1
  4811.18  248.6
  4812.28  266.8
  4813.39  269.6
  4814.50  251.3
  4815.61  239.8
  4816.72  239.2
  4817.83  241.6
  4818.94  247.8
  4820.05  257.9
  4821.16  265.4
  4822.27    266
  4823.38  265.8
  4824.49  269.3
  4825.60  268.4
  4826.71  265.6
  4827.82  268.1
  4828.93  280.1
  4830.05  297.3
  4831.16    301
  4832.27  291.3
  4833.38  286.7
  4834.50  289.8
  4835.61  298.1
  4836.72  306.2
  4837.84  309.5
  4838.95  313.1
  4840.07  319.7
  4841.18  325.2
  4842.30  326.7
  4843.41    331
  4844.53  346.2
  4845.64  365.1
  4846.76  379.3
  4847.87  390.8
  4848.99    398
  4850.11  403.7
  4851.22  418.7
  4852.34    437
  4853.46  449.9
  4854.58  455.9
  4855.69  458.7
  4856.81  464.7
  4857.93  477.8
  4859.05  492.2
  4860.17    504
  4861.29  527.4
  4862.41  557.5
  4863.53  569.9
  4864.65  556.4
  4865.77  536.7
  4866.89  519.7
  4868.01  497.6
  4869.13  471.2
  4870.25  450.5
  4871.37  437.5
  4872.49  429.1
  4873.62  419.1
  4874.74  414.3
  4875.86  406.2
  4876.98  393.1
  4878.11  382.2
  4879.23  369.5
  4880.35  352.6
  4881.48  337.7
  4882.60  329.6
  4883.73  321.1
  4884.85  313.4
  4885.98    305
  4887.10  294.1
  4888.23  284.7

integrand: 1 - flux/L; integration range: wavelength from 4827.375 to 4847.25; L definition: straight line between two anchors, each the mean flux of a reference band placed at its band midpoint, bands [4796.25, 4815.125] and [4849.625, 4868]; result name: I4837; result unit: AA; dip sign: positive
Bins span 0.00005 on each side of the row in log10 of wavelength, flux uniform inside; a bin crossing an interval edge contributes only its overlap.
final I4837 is 3.9 AA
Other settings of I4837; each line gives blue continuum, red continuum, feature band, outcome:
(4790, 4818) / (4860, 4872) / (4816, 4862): 6.0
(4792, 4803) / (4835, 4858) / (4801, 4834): 3.4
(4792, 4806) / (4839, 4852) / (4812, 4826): 1.5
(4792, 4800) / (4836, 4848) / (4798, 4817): 0.6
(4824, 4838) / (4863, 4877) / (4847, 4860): -1.5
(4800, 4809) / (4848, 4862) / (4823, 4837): 2.6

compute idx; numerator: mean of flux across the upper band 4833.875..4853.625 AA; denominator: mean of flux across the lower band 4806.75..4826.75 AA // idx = 1.4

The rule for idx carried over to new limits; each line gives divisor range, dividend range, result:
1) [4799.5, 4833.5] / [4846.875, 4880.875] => 1.77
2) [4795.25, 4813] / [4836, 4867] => 1.79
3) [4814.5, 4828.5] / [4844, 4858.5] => 1.63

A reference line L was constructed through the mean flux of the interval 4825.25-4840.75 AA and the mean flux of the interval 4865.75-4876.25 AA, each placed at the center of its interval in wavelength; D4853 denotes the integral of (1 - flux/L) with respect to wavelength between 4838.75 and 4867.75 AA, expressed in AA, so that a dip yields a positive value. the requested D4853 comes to -4.2 AA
